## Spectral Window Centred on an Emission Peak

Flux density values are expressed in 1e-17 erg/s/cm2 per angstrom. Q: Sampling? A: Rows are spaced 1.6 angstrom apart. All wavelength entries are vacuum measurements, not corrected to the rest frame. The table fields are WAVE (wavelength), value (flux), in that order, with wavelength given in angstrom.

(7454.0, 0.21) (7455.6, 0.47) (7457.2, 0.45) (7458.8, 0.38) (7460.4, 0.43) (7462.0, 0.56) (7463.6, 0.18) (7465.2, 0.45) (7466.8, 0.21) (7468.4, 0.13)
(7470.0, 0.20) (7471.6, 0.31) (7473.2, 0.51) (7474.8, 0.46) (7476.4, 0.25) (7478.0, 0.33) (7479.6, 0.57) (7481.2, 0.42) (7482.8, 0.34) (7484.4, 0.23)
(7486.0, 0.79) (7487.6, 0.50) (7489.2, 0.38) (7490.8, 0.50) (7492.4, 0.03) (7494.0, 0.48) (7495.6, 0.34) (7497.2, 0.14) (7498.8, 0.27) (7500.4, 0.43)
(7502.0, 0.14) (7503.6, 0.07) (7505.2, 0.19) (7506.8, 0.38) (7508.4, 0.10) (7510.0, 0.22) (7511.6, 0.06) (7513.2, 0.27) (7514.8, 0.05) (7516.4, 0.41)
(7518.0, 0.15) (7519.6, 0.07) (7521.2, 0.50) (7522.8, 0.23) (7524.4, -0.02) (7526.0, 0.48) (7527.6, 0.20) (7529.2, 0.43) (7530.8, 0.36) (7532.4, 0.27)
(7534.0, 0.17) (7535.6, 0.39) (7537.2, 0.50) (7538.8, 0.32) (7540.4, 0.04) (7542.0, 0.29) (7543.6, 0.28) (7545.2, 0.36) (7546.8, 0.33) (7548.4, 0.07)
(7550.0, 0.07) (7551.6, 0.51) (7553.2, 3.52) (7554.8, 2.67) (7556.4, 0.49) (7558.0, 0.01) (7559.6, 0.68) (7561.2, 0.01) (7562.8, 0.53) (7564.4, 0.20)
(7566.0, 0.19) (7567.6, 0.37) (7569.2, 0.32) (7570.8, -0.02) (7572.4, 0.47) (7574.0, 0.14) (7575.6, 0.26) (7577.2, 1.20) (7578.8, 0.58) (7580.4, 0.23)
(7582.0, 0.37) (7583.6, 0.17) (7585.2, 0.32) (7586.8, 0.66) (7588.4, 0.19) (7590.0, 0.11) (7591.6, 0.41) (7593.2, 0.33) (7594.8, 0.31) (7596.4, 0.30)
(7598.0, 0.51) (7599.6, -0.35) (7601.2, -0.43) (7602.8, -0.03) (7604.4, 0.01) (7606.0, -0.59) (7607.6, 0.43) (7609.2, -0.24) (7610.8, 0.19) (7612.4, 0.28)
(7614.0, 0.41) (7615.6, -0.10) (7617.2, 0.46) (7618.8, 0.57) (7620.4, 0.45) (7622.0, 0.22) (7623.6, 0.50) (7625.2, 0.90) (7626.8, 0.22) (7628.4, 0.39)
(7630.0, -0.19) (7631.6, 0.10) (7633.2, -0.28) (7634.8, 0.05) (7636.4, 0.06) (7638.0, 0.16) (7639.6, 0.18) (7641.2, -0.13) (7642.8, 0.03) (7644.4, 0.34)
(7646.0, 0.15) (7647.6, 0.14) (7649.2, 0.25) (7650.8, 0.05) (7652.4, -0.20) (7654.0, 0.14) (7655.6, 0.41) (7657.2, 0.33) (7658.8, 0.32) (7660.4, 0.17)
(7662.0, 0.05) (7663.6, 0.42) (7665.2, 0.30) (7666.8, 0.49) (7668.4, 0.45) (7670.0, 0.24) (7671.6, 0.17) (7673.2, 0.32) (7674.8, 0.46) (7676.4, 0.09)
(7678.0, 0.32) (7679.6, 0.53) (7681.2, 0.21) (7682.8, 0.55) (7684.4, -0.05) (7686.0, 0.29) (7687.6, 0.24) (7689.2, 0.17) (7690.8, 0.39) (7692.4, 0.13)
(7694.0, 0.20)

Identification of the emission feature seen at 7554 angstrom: H-alpha 6563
